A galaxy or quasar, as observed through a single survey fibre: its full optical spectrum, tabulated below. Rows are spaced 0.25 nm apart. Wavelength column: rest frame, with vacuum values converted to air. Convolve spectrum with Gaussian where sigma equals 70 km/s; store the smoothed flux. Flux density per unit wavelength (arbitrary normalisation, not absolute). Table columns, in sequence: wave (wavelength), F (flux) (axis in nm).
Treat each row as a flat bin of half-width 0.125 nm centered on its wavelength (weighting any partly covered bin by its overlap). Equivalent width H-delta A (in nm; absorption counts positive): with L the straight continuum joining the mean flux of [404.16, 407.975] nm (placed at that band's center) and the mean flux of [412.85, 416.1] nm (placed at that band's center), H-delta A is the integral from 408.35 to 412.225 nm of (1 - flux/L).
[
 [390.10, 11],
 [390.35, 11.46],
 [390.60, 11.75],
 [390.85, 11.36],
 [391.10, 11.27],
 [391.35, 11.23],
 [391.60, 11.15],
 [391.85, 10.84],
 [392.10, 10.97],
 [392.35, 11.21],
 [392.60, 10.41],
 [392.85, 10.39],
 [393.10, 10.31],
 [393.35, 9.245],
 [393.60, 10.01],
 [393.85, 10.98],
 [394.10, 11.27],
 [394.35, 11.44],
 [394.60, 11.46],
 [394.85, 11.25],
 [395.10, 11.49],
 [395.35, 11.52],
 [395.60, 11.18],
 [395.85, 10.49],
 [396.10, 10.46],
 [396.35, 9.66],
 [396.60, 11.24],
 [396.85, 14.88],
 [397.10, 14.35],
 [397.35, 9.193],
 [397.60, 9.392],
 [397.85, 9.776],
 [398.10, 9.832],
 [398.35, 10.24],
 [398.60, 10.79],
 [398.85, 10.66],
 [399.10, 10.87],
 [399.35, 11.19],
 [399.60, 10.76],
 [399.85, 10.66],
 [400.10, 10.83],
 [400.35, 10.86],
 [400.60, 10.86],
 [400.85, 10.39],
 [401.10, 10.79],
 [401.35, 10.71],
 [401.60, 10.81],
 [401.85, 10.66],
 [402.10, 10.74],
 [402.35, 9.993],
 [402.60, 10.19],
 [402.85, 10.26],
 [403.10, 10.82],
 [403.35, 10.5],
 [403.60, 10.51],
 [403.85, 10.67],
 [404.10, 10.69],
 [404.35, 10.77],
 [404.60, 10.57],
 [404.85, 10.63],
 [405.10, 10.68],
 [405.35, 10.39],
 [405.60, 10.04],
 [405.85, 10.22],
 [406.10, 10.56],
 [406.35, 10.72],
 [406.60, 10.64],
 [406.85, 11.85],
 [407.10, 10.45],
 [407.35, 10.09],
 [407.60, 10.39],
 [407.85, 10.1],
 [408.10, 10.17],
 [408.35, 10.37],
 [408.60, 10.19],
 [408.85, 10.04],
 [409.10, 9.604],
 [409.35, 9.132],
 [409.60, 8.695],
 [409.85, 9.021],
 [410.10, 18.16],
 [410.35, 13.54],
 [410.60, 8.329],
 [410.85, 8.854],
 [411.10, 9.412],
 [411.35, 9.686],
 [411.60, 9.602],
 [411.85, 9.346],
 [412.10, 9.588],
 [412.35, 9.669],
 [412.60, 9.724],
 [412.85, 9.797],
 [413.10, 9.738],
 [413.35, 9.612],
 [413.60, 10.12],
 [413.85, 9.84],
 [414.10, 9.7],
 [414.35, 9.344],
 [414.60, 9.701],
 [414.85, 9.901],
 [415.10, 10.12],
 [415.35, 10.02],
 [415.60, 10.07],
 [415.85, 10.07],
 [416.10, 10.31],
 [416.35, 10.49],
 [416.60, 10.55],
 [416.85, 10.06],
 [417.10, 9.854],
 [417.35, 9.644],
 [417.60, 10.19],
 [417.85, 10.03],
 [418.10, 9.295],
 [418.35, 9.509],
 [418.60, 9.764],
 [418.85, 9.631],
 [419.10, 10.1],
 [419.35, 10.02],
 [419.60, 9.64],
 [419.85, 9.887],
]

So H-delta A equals -0.005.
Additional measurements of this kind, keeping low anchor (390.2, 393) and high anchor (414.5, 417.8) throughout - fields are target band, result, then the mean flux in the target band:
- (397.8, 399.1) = 0.055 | 10.3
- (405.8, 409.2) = 0.013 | 10.4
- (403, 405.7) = -0.003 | 10.6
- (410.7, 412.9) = 0.163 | 9.5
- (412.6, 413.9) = 0.049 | 9.81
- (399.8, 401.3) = -0.002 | 10.7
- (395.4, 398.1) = -0.035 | 11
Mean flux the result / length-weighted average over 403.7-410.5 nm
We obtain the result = 10.7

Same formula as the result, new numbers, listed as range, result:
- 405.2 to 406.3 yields 10.3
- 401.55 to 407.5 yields 10.6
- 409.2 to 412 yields 10.3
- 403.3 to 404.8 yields 10.6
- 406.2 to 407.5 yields 10.7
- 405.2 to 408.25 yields 10.5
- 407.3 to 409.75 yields 9.86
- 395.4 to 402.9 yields 10.8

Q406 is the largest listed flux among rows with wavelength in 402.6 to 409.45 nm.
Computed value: 11.85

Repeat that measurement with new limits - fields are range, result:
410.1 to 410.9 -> 18.16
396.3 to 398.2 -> 14.88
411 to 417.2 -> 10.55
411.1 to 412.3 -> 9.686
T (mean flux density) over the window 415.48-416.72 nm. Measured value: 10.3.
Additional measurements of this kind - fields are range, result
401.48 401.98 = 10.7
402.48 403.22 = 10.4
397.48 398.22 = 9.67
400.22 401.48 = 10.7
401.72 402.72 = 10.4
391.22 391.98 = 11.1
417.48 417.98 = 10.1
